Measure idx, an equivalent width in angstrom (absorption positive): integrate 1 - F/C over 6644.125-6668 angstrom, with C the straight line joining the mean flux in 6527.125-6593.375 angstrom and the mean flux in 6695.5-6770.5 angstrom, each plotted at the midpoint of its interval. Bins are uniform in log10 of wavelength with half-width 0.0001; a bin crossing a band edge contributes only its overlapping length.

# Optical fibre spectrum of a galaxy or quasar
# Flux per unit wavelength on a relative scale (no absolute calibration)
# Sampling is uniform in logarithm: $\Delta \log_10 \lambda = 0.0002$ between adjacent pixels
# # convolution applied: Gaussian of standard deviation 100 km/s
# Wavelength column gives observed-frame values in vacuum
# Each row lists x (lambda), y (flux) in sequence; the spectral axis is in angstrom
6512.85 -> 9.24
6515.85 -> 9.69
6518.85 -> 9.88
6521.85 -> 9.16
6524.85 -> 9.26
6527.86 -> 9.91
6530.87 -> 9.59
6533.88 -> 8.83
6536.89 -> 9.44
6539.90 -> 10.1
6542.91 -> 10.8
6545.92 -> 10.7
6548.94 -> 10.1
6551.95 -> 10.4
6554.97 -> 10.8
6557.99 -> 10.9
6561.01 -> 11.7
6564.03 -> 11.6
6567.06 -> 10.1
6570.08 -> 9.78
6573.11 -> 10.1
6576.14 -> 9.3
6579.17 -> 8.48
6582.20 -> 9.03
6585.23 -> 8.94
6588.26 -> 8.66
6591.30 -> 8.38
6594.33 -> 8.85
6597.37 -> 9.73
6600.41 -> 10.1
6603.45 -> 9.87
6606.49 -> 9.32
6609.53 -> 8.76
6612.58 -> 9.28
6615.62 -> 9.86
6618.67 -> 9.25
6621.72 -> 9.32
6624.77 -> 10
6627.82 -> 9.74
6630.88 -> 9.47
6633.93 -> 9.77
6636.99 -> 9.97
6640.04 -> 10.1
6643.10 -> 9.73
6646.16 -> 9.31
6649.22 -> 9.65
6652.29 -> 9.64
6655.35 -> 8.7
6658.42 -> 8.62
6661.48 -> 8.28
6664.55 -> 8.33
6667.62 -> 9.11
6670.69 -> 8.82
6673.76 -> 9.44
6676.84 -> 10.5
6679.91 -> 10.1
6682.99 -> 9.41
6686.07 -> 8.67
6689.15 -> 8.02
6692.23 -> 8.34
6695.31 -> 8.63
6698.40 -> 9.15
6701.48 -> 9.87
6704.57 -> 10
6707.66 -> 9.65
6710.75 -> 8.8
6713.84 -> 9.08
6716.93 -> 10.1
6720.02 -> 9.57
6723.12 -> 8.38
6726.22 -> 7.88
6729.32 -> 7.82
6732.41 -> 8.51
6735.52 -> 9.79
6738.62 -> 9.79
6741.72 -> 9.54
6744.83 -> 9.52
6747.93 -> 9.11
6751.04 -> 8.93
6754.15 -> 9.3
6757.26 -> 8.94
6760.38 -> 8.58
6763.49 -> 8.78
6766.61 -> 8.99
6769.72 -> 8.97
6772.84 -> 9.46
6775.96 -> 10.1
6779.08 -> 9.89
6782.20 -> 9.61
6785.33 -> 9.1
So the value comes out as 1.3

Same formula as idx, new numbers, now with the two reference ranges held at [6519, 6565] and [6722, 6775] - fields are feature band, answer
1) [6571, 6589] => 1.5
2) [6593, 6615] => 0.9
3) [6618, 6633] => 0.2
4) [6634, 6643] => -0.3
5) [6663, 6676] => 0.6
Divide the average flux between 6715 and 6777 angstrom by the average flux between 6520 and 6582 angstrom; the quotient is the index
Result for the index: 0.91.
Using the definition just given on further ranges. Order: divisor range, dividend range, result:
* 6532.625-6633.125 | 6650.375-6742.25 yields 0.93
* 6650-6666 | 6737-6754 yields 1.07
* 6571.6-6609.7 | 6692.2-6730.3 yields 0.98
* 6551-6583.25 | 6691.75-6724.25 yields 0.91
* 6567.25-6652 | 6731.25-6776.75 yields 0.97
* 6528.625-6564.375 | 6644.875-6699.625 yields 0.87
